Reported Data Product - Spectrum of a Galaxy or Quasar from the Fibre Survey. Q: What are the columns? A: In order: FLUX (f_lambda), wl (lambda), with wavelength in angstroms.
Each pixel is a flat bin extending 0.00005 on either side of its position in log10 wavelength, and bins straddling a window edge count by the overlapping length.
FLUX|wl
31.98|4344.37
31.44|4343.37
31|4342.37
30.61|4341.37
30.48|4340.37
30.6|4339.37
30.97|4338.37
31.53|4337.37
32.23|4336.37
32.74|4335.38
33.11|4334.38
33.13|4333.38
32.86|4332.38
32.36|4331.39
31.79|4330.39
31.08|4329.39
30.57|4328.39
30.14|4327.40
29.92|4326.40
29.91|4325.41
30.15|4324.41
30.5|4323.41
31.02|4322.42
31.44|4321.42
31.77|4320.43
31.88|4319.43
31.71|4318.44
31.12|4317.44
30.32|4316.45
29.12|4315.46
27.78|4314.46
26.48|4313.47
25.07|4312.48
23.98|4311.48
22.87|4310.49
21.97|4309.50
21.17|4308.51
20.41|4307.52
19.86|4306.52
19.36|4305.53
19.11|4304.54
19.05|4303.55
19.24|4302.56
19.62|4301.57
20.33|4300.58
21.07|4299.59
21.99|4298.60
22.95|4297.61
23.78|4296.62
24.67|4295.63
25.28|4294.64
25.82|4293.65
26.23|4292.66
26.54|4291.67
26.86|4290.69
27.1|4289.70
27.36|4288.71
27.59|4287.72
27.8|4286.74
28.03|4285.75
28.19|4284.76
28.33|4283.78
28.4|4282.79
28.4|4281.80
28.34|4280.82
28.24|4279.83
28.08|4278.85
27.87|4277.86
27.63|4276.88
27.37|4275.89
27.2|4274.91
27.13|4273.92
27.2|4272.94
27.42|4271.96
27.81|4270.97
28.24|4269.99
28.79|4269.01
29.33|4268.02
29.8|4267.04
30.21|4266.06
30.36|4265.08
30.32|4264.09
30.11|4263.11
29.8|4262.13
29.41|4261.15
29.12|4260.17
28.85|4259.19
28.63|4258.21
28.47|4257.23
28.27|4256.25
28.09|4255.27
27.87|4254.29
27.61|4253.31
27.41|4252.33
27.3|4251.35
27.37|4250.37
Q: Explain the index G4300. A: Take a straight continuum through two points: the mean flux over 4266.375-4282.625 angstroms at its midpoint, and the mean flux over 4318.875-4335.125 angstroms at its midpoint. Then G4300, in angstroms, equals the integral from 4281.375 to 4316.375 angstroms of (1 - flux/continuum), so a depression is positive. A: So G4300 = 6.1 angstroms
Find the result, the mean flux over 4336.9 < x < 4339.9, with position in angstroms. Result 31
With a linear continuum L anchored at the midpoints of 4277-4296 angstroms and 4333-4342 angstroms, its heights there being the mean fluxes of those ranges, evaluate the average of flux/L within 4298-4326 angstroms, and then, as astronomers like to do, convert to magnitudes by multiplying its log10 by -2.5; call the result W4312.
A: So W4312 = 0.17 mag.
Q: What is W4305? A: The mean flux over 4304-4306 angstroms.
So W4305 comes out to 19.3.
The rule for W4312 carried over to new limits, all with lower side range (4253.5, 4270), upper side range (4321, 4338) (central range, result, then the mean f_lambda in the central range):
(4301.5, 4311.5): 0.44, 20.5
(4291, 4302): 0.27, 23.6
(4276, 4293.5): 0.09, 27.7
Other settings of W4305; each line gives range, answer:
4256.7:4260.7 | 28.8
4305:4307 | 19.6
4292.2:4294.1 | 26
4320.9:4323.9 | 31.1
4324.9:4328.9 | 30.1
